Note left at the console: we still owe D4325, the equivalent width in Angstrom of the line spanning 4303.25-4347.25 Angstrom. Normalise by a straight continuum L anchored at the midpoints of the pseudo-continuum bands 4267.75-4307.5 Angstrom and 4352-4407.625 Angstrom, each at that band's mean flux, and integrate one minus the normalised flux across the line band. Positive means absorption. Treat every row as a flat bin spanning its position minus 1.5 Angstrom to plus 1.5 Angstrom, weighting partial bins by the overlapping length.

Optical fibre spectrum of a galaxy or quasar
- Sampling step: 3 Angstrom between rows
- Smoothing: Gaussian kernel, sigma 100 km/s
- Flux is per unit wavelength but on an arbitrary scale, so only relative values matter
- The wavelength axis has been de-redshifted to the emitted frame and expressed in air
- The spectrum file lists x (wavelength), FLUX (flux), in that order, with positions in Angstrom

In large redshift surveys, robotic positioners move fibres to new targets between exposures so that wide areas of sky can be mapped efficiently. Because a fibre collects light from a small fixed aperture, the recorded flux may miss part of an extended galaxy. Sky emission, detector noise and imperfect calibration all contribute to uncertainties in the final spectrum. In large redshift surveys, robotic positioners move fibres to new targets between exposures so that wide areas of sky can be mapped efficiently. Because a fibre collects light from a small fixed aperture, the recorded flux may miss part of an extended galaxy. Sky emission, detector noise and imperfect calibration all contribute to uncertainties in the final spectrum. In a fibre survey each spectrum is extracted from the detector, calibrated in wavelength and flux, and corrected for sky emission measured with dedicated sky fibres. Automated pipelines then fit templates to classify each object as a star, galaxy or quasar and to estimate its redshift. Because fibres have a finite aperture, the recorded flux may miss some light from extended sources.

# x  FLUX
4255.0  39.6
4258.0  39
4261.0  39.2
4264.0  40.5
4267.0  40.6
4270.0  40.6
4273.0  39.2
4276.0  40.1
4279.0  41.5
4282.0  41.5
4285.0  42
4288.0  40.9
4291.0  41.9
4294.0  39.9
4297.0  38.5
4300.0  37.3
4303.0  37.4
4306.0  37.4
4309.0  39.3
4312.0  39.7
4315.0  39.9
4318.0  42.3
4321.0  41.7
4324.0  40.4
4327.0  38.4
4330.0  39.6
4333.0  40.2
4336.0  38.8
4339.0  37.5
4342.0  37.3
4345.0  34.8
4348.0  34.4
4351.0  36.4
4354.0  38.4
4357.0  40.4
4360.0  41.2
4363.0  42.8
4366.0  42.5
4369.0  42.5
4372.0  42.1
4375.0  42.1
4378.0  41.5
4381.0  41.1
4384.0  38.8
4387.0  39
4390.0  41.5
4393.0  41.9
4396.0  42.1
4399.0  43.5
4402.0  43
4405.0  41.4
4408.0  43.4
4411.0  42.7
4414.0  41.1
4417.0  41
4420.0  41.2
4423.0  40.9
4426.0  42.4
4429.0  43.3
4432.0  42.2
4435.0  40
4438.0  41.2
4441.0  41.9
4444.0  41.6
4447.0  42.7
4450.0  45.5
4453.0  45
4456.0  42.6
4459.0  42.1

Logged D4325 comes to 1.67 Angstrom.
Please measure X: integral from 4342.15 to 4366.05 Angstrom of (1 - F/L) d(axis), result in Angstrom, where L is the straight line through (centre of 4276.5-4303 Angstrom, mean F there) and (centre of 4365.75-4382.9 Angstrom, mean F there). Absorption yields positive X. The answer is 1.7 Angstrom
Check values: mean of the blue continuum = 40.3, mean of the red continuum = 41.9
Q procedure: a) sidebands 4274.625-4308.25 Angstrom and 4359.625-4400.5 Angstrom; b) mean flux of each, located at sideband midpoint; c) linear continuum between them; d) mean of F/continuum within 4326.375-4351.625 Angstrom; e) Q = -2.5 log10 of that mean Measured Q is 0.09 mag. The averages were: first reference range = 39.8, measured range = 37.5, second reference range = 41.6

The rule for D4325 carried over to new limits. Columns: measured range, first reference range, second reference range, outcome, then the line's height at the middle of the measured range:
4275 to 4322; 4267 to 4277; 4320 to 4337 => -0.1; 39.9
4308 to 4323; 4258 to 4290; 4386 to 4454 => 0.1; 41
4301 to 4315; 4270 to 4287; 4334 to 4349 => 0.1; 38.9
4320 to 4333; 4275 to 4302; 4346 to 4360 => -0.4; 38.8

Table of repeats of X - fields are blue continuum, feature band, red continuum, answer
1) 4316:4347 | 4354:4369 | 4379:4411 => -0.4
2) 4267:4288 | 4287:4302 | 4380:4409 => 0.5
